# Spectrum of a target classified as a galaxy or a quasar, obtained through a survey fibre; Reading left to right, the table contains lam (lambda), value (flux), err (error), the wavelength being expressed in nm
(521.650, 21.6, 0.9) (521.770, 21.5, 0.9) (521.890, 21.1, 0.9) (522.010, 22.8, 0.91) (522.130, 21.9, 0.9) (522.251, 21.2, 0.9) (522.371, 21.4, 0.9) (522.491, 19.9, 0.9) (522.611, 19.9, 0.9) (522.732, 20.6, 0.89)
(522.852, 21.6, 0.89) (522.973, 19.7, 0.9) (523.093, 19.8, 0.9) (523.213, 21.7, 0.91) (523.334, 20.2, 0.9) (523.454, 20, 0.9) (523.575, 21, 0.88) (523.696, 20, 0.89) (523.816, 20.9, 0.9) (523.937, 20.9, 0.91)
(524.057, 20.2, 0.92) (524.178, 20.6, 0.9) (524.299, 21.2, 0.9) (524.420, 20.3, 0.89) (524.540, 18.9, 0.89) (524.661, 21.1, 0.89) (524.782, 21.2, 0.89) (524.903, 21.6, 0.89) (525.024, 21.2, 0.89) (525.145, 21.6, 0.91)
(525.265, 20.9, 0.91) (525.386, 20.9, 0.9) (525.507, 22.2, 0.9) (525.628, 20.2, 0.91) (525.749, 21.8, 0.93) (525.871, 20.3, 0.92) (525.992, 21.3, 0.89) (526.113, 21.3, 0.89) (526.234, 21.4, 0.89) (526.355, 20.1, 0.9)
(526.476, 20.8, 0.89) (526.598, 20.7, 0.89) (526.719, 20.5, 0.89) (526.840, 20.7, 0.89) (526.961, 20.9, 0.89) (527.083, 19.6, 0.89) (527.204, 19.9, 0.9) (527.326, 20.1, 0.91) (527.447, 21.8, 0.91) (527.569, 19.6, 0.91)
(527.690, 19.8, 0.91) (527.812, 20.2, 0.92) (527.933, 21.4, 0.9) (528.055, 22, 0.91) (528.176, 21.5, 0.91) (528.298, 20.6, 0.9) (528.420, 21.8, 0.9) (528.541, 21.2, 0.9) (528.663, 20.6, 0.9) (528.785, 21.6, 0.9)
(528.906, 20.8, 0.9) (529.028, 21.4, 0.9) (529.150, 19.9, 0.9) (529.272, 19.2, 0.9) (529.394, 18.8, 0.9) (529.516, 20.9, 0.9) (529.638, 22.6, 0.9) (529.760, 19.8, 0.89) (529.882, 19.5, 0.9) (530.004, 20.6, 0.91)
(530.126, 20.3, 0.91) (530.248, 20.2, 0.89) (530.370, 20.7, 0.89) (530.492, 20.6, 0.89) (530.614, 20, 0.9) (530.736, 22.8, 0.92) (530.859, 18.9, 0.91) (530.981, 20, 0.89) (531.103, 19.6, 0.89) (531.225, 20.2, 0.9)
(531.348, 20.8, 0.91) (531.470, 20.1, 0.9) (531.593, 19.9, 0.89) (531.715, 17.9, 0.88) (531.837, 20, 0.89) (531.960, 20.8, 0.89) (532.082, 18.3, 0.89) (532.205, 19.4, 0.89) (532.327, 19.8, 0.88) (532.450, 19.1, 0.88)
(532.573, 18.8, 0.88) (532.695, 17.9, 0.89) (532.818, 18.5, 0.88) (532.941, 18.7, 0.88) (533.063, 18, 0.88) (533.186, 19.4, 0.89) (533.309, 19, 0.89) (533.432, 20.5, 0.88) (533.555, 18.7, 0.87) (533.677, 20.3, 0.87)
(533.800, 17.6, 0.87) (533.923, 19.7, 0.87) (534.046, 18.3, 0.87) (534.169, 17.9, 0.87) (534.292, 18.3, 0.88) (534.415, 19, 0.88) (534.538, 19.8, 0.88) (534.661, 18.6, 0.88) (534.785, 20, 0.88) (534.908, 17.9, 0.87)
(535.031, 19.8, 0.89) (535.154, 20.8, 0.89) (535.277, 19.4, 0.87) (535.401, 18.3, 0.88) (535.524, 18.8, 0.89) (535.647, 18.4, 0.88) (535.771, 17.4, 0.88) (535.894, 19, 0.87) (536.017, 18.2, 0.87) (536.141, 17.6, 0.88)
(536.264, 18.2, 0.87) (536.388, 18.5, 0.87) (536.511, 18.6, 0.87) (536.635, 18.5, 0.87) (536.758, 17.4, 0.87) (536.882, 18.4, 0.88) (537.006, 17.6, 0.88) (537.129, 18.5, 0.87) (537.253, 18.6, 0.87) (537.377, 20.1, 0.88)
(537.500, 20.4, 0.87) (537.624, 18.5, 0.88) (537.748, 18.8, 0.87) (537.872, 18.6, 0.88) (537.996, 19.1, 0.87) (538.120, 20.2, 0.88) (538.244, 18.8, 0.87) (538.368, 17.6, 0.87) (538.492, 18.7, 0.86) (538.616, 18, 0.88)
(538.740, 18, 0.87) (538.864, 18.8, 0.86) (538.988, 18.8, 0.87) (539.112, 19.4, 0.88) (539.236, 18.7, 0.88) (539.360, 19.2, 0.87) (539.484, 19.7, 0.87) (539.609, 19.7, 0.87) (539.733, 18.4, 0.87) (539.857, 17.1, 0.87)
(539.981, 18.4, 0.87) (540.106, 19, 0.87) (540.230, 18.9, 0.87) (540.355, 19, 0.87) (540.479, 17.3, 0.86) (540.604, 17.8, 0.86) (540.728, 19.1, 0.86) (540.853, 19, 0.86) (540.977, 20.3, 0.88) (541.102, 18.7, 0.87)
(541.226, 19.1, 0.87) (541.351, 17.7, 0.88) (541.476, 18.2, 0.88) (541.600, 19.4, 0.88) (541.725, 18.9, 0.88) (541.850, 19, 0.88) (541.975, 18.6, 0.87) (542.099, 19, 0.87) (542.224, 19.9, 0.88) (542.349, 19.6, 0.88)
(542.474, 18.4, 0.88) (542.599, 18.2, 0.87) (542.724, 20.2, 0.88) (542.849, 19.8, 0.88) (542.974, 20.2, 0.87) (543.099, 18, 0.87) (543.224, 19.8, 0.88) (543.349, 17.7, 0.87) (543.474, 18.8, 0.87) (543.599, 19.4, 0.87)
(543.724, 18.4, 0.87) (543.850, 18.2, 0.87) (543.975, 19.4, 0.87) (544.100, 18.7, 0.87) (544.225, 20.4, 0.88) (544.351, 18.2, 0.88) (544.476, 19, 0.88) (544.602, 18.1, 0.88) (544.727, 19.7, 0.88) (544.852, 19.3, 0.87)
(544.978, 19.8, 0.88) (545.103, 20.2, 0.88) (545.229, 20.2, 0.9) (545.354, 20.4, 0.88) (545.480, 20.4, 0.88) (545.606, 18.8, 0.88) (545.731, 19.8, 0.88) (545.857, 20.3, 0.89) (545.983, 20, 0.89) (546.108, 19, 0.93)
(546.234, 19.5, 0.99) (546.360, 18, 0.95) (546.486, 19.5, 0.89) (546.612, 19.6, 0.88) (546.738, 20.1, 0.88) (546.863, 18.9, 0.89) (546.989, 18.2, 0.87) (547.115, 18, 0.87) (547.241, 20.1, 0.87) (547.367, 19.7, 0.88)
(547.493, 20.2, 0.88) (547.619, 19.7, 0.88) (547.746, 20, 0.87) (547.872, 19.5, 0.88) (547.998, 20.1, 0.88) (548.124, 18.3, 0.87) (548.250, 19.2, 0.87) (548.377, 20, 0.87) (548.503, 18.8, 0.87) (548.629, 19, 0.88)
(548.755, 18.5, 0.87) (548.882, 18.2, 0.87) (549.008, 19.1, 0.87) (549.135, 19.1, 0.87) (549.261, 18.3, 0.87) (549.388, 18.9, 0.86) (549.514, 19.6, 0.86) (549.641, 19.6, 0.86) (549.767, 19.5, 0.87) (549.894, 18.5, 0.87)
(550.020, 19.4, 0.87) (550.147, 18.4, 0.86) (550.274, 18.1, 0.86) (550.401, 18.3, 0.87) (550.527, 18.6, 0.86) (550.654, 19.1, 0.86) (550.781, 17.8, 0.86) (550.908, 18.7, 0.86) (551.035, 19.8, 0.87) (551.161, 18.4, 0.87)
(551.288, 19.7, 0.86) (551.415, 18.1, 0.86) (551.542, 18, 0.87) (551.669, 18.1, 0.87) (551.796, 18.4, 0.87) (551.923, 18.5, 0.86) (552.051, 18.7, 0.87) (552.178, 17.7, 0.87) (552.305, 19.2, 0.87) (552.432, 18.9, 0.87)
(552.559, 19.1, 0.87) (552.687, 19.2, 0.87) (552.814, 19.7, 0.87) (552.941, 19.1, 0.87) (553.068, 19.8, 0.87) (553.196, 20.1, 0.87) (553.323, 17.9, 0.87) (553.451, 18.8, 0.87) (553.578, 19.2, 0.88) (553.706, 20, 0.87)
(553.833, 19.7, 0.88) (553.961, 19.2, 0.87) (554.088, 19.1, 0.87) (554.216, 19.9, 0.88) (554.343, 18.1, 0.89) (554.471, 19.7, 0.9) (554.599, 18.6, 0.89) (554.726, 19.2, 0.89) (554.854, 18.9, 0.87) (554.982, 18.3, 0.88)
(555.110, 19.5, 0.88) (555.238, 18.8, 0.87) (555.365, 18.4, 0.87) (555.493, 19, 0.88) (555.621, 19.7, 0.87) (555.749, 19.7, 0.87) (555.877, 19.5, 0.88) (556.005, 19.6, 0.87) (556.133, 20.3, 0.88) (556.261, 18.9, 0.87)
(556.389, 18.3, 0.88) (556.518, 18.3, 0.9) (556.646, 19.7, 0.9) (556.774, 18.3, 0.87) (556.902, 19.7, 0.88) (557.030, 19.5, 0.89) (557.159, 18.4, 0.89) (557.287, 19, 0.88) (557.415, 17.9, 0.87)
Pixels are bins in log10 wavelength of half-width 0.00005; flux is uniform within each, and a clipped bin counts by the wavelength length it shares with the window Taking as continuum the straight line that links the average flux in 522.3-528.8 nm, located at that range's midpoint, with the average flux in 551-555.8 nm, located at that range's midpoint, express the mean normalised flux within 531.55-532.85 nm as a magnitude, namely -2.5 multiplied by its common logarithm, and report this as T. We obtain 0.07 mag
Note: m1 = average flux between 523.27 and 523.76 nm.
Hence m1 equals 20.3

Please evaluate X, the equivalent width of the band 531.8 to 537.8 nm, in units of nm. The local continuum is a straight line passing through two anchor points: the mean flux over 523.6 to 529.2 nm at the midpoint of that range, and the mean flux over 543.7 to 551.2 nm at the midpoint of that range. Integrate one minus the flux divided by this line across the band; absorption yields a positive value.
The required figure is 0.39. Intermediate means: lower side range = 20.8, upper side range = 19.2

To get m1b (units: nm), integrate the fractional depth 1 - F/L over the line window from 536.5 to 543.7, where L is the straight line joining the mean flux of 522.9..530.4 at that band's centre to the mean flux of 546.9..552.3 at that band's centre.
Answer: 0.30 nm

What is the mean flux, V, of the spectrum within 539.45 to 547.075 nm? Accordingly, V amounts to 19.1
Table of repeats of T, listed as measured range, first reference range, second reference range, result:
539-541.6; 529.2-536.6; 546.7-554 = 0.03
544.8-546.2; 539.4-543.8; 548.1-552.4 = -0.06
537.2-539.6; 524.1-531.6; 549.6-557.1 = 0.06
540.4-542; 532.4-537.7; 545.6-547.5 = 0.02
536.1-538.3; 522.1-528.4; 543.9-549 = 0.07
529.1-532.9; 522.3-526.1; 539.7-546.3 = 0.02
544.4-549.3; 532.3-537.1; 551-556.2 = -0.02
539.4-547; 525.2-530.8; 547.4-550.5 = 0.02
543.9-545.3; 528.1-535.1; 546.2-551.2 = -0.01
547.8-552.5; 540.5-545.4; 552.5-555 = 0.02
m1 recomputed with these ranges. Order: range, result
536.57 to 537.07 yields 18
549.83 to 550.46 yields 18.5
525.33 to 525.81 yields 21.3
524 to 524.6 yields 20.2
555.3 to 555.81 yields 19.2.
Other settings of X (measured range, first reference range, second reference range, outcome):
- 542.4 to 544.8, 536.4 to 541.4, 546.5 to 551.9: -0.02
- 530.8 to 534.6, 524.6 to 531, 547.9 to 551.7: 0.21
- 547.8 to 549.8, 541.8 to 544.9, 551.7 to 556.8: 0.00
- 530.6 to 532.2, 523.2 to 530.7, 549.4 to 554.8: 0.04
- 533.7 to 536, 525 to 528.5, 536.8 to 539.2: 0.06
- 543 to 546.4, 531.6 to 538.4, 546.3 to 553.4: -0.06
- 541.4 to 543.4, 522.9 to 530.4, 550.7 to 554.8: 0.06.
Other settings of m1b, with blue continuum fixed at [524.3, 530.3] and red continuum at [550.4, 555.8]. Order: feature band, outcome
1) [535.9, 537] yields 0.10 nm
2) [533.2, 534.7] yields 0.09 nm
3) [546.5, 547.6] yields 0.00 nm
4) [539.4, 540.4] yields 0.05 nm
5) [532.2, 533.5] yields 0.09 nm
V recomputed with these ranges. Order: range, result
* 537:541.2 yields 18.8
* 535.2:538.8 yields 18.6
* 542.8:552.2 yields 19.1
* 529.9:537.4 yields 19.2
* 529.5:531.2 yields 20.5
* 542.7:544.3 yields 19.1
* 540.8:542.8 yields 19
